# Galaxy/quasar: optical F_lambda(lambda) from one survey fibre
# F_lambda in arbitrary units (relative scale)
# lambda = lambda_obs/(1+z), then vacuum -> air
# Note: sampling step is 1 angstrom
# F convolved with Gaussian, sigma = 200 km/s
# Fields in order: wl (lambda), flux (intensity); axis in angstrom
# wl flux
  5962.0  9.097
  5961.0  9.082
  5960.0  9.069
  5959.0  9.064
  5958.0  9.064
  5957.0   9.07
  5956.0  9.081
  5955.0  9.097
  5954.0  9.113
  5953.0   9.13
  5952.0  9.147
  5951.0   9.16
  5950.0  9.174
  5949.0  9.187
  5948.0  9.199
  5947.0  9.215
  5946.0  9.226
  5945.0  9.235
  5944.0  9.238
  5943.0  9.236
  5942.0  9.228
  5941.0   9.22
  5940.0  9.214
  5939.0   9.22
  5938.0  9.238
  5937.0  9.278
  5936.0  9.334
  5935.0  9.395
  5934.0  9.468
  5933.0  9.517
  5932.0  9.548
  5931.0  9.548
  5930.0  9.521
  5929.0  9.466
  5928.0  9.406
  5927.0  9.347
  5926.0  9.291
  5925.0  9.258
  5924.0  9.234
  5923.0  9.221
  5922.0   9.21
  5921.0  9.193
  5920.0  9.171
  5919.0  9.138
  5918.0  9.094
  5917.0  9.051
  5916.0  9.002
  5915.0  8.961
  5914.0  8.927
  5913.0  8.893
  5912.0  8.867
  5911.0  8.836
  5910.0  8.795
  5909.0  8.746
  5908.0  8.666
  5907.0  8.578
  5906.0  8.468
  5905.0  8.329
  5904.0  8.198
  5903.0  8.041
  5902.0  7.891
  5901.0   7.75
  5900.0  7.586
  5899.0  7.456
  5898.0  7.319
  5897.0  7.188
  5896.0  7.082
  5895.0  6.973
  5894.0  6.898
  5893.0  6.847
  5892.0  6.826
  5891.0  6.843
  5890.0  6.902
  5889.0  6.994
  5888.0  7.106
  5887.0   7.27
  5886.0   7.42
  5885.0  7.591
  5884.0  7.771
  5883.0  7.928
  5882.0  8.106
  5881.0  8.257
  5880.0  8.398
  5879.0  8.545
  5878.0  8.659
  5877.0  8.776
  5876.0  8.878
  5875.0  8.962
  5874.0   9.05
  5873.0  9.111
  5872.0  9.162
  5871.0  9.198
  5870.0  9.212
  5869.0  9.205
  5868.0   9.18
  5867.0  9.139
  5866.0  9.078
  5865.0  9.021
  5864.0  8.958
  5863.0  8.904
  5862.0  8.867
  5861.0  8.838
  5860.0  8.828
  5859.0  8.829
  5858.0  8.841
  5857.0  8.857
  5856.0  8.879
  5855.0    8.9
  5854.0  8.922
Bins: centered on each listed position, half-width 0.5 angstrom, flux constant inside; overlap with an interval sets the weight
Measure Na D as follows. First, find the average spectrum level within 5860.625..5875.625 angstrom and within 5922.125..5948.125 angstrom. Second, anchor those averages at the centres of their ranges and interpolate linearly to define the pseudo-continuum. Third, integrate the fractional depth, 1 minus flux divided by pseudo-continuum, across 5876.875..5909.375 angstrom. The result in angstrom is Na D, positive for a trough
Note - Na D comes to 5.1 angstrom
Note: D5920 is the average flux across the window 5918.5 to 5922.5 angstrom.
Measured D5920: 9.18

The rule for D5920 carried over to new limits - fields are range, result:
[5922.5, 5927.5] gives 9.27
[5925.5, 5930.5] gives 9.41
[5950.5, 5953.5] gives 9.15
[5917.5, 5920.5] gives 9.13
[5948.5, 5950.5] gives 9.18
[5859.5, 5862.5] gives 8.84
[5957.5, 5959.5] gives 9.06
